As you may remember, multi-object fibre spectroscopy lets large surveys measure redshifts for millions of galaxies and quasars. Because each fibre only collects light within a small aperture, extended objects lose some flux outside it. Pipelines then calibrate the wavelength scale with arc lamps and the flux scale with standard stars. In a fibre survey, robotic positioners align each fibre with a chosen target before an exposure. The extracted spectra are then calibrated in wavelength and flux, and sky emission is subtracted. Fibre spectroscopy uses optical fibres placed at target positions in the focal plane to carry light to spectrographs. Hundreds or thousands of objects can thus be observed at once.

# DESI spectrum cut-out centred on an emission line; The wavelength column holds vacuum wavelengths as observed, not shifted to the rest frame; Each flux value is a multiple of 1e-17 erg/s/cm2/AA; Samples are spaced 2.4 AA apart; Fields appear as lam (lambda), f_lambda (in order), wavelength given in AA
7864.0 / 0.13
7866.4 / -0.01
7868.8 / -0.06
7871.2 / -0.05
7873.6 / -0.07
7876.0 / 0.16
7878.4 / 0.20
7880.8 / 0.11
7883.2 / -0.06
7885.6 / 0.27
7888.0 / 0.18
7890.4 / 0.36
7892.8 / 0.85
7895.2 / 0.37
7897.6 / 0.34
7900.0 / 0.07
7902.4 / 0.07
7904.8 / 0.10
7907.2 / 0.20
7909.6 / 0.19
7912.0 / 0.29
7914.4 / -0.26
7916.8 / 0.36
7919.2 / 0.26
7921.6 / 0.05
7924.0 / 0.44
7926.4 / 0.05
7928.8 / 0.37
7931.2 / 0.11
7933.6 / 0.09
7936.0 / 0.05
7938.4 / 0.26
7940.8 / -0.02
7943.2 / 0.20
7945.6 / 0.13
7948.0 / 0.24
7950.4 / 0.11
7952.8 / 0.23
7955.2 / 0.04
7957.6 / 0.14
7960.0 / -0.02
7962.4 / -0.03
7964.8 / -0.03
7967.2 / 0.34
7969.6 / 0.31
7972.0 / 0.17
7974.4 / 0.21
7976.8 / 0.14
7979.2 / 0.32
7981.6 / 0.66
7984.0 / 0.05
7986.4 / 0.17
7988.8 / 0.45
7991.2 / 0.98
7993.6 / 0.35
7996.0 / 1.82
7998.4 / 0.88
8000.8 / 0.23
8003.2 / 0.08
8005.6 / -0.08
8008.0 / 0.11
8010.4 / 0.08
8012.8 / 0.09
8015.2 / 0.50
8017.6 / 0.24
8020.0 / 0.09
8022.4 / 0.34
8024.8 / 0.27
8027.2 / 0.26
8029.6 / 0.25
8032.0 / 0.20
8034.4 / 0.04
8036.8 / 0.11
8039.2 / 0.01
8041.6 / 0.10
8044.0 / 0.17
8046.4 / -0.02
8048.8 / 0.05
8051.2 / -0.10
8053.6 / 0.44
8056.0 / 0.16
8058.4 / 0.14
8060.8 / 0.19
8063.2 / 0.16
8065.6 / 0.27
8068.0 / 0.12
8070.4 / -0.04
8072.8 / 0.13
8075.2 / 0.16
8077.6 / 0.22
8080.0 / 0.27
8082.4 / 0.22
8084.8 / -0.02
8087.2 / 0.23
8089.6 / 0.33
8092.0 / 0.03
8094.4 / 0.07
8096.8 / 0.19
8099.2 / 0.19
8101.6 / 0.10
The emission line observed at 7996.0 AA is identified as [O II] 3727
